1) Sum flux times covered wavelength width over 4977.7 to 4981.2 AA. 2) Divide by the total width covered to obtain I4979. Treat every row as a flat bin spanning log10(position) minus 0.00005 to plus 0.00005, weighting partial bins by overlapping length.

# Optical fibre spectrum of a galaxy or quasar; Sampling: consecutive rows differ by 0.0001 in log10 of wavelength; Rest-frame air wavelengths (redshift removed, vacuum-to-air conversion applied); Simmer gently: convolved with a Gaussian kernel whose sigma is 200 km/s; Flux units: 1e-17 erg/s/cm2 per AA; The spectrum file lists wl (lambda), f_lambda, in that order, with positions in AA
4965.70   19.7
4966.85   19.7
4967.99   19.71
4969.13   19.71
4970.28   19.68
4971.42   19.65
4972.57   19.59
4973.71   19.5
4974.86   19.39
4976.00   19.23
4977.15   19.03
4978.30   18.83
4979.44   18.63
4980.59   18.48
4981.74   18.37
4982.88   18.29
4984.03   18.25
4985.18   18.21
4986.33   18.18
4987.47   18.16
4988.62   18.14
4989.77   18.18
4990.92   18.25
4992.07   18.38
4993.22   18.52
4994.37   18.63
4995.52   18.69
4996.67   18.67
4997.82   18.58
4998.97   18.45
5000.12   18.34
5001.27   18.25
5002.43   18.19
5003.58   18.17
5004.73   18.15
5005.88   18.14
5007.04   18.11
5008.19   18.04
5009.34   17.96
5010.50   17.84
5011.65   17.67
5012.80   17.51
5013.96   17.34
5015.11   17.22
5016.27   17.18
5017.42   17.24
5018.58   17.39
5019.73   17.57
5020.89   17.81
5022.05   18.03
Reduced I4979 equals 18.6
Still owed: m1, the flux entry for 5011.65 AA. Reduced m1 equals 17.67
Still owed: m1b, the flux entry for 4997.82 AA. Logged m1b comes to 18.58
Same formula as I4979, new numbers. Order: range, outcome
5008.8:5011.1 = 17.9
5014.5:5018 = 17.2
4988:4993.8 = 18.3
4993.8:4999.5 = 18.6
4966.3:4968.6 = 19.8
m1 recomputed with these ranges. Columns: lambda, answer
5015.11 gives 17.22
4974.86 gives 19.39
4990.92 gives 18.25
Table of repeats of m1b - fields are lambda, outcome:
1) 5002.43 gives 18.19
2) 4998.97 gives 18.45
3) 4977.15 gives 19.03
